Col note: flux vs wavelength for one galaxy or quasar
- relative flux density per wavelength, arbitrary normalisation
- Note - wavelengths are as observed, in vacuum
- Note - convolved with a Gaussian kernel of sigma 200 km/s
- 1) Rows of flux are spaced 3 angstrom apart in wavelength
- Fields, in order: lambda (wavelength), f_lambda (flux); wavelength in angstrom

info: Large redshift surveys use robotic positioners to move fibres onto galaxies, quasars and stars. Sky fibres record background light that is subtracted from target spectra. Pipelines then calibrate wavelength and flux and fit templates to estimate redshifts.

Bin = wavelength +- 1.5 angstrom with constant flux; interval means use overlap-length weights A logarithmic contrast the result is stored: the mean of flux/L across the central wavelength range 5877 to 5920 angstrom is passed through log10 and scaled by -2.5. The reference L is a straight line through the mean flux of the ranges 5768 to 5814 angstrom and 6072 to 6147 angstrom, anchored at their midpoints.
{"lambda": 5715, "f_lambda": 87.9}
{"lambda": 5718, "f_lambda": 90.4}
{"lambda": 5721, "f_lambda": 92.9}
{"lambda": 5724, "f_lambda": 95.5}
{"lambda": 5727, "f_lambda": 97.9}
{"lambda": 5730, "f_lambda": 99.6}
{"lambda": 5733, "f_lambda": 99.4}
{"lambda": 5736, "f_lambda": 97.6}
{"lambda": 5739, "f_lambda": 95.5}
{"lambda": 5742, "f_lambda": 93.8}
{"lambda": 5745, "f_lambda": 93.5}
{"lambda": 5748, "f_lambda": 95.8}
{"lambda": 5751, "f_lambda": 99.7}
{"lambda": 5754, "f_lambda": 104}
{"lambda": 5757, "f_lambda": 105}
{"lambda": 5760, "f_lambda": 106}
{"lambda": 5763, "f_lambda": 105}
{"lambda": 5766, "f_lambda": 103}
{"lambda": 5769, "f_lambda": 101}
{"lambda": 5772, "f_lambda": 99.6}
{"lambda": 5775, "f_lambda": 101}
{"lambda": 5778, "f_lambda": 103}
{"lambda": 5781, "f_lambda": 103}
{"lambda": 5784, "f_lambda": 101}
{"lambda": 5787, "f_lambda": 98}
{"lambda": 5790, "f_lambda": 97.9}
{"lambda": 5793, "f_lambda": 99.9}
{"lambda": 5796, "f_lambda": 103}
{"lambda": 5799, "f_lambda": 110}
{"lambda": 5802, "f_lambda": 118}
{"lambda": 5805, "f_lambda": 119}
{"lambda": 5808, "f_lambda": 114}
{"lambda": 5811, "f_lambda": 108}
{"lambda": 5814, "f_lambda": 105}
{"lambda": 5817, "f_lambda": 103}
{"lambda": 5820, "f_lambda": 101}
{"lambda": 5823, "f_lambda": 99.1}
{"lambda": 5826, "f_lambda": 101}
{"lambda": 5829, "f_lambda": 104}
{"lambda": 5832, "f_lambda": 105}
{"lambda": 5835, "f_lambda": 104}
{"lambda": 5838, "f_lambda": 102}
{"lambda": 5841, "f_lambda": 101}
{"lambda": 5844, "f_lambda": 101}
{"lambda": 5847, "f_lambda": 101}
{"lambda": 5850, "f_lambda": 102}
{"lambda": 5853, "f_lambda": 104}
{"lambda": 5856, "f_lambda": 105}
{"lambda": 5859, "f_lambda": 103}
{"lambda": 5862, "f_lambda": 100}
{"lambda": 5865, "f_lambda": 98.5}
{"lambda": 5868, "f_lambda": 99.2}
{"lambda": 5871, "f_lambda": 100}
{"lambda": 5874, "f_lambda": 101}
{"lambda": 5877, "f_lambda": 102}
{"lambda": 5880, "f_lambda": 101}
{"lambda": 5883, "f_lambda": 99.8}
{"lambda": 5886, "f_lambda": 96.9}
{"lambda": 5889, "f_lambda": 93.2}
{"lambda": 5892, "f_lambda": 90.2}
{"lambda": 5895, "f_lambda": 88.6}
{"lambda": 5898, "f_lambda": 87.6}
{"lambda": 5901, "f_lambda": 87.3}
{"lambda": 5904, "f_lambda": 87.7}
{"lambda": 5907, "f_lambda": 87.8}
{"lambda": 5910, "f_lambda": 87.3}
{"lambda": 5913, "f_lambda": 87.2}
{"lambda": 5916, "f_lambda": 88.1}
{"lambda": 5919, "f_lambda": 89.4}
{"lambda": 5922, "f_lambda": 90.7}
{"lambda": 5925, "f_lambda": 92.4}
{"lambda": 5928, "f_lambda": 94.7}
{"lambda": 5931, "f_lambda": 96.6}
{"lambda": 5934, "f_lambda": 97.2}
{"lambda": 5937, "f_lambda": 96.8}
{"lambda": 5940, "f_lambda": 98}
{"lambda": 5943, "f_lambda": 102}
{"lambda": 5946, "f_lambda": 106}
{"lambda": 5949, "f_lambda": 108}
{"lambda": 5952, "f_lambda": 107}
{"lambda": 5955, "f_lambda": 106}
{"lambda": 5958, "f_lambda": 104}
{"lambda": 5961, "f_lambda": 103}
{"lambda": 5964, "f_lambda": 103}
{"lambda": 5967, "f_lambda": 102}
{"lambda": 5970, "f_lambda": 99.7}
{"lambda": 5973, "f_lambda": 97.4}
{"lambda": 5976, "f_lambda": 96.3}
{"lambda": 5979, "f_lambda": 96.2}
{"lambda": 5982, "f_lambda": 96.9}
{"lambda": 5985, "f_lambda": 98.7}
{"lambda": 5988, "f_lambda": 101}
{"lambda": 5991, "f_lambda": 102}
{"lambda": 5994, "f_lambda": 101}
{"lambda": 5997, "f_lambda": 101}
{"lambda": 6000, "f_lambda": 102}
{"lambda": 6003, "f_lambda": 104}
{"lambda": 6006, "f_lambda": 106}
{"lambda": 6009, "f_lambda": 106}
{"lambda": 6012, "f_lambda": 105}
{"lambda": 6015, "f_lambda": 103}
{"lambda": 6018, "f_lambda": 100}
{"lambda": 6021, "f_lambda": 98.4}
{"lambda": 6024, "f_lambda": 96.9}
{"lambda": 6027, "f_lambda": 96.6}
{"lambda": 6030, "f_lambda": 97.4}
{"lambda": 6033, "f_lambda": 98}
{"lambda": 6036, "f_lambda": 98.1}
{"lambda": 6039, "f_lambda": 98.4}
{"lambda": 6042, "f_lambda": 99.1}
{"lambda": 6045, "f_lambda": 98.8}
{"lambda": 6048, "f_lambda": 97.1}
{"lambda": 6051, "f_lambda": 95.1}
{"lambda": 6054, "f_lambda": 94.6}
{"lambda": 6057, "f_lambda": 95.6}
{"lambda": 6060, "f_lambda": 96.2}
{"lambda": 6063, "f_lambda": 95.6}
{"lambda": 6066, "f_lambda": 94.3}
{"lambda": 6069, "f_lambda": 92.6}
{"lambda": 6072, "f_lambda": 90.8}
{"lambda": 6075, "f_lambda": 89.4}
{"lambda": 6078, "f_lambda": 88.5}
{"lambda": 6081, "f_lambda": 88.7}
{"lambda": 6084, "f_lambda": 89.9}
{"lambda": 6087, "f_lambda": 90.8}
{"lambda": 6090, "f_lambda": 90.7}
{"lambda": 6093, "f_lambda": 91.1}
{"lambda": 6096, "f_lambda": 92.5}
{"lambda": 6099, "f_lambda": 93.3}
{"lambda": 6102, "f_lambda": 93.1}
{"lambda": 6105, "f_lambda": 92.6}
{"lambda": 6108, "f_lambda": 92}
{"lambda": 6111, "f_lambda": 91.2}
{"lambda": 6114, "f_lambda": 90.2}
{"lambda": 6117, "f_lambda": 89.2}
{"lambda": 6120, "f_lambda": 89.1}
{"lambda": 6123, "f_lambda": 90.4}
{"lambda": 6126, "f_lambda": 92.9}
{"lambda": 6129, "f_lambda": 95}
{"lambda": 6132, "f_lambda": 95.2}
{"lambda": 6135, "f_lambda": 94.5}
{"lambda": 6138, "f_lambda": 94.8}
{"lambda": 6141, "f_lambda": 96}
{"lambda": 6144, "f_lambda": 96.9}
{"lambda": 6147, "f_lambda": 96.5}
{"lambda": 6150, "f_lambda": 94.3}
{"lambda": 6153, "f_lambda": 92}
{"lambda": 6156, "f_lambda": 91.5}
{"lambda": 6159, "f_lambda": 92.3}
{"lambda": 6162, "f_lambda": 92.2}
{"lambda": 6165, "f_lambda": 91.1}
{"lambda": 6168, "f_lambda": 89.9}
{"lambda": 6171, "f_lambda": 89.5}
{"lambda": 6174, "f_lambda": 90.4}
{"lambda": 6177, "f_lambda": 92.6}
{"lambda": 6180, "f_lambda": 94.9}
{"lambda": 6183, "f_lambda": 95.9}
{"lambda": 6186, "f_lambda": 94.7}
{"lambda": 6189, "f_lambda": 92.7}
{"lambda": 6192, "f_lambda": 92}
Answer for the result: 0.11 mag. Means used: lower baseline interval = 105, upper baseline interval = 92.1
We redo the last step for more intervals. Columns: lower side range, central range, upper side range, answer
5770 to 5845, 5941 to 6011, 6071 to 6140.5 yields -0.06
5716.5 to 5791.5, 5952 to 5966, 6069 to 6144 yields -0.10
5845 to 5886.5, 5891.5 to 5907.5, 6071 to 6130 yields 0.13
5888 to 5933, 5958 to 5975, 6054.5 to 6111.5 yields -0.12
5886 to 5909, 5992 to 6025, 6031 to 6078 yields -0.10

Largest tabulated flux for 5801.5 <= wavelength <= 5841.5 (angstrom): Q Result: 119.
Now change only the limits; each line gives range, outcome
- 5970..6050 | 106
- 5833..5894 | 105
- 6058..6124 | 96.2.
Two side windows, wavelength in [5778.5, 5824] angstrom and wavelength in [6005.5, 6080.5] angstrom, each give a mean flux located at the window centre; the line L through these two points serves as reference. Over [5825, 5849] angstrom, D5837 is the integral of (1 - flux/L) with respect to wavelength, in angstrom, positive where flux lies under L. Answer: 0.4 angstrom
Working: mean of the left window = 105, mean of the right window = 97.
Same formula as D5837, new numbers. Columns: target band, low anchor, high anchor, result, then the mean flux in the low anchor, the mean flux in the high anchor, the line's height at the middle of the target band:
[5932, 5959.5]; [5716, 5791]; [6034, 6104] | -1.97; 99.1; 93.7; 95.8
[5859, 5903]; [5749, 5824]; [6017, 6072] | 2.28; 104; 96.6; 101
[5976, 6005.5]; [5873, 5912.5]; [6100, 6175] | -2.41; 92.9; 92.5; 92.7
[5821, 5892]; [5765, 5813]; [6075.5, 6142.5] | 0.99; 105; 91.9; 102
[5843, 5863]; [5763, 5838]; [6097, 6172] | 0.00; 104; 92.6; 102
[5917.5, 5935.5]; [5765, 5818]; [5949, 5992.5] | 1.52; 105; 101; 102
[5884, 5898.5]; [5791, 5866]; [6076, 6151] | 1.42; 104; 92.3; 102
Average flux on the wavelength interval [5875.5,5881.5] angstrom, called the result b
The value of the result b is 102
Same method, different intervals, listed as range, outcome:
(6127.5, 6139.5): 94.9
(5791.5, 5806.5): 110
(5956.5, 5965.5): 103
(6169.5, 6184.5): 92.7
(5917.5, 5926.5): 90.8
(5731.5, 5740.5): 97.5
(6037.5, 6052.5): 97.7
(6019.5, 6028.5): 97.3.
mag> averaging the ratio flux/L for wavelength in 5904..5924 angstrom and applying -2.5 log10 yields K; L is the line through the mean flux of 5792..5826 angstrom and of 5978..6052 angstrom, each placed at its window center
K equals 0.17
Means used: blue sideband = 107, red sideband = 99.9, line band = 88.5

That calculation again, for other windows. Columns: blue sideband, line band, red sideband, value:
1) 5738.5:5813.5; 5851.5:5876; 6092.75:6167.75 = -0.008 mag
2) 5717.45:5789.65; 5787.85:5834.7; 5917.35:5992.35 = -0.068 mag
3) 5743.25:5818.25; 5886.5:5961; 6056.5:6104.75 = 0.036 mag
